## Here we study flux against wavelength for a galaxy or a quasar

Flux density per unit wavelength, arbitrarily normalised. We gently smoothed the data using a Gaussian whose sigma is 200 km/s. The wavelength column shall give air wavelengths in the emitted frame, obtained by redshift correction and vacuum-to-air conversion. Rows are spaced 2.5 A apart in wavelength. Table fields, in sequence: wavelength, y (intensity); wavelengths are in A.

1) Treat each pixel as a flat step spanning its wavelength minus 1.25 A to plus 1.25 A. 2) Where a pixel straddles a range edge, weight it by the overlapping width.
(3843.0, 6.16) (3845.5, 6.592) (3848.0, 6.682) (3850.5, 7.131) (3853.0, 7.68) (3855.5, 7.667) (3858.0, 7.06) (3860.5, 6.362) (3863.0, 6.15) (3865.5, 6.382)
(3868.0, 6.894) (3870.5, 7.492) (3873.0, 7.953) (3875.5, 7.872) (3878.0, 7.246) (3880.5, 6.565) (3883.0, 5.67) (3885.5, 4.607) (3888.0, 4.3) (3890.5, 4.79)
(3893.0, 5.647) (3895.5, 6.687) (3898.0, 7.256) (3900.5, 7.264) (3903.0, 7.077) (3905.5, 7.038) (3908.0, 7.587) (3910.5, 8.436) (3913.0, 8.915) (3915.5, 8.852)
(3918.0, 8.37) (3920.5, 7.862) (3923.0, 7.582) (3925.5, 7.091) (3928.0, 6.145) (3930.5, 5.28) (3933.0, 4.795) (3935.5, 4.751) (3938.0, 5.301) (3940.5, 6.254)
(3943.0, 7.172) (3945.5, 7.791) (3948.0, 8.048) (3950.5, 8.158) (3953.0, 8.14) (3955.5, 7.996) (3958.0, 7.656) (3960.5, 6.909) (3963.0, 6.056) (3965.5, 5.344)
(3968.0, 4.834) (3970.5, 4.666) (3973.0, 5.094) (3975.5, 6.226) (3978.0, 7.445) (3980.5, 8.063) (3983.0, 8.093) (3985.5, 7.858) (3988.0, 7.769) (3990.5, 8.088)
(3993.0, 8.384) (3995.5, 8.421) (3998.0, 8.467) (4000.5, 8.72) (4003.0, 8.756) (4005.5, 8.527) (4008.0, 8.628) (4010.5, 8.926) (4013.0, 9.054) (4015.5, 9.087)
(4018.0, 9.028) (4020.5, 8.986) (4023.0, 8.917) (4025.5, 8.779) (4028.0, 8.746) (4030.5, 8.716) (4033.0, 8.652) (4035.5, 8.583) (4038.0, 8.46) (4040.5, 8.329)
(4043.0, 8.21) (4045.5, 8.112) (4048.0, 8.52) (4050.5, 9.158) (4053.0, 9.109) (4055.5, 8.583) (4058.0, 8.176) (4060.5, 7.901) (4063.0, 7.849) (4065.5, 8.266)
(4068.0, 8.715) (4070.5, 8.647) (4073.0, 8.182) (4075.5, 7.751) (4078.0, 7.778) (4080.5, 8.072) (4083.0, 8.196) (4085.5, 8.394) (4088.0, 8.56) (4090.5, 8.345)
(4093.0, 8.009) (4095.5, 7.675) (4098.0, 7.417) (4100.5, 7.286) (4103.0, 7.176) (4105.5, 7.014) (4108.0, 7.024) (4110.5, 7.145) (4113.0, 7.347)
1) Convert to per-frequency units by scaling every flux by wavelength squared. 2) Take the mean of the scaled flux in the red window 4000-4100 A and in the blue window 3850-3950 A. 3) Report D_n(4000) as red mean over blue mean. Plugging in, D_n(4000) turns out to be 1.33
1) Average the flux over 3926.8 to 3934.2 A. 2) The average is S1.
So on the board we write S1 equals 5.41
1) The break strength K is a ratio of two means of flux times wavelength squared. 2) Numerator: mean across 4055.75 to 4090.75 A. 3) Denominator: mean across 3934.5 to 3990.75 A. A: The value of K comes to 1.27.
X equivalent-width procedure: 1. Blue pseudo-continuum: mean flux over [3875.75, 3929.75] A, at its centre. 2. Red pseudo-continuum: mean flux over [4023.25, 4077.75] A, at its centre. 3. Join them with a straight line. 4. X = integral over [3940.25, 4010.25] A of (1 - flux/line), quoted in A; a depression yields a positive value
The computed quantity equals 2.00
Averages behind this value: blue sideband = 6.91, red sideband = 8.45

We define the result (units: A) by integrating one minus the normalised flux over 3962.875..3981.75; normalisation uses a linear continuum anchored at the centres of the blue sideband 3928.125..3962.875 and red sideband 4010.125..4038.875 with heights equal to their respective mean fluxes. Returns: 3.8 A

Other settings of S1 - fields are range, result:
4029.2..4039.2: 8.6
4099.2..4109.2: 7.13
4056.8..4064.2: 7.97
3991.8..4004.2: 8.55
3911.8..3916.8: 8.88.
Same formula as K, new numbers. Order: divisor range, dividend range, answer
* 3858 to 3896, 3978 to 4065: 1.45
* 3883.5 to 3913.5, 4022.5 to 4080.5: 1.39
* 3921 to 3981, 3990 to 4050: 1.37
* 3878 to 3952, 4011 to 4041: 1.38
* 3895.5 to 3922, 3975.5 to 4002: 1.07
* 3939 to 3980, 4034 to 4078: 1.30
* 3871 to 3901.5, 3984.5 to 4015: 1.42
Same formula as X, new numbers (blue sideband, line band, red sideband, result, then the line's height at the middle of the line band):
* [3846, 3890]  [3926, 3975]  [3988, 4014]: 9.3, 7.83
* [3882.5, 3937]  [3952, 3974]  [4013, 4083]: 3.1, 7.36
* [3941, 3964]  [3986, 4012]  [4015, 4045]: -0.7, 8.22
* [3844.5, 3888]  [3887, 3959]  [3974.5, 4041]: 4.4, 7.43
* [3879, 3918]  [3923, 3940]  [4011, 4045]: 3.6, 7.27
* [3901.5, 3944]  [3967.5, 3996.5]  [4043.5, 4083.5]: 1.6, 7.54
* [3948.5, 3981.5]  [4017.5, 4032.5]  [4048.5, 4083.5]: -2.3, 7.65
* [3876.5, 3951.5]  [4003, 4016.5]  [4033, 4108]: -2.2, 7.6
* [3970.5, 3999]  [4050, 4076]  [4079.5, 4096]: -1.2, 8.03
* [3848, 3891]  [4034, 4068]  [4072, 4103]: -3.1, 7.72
